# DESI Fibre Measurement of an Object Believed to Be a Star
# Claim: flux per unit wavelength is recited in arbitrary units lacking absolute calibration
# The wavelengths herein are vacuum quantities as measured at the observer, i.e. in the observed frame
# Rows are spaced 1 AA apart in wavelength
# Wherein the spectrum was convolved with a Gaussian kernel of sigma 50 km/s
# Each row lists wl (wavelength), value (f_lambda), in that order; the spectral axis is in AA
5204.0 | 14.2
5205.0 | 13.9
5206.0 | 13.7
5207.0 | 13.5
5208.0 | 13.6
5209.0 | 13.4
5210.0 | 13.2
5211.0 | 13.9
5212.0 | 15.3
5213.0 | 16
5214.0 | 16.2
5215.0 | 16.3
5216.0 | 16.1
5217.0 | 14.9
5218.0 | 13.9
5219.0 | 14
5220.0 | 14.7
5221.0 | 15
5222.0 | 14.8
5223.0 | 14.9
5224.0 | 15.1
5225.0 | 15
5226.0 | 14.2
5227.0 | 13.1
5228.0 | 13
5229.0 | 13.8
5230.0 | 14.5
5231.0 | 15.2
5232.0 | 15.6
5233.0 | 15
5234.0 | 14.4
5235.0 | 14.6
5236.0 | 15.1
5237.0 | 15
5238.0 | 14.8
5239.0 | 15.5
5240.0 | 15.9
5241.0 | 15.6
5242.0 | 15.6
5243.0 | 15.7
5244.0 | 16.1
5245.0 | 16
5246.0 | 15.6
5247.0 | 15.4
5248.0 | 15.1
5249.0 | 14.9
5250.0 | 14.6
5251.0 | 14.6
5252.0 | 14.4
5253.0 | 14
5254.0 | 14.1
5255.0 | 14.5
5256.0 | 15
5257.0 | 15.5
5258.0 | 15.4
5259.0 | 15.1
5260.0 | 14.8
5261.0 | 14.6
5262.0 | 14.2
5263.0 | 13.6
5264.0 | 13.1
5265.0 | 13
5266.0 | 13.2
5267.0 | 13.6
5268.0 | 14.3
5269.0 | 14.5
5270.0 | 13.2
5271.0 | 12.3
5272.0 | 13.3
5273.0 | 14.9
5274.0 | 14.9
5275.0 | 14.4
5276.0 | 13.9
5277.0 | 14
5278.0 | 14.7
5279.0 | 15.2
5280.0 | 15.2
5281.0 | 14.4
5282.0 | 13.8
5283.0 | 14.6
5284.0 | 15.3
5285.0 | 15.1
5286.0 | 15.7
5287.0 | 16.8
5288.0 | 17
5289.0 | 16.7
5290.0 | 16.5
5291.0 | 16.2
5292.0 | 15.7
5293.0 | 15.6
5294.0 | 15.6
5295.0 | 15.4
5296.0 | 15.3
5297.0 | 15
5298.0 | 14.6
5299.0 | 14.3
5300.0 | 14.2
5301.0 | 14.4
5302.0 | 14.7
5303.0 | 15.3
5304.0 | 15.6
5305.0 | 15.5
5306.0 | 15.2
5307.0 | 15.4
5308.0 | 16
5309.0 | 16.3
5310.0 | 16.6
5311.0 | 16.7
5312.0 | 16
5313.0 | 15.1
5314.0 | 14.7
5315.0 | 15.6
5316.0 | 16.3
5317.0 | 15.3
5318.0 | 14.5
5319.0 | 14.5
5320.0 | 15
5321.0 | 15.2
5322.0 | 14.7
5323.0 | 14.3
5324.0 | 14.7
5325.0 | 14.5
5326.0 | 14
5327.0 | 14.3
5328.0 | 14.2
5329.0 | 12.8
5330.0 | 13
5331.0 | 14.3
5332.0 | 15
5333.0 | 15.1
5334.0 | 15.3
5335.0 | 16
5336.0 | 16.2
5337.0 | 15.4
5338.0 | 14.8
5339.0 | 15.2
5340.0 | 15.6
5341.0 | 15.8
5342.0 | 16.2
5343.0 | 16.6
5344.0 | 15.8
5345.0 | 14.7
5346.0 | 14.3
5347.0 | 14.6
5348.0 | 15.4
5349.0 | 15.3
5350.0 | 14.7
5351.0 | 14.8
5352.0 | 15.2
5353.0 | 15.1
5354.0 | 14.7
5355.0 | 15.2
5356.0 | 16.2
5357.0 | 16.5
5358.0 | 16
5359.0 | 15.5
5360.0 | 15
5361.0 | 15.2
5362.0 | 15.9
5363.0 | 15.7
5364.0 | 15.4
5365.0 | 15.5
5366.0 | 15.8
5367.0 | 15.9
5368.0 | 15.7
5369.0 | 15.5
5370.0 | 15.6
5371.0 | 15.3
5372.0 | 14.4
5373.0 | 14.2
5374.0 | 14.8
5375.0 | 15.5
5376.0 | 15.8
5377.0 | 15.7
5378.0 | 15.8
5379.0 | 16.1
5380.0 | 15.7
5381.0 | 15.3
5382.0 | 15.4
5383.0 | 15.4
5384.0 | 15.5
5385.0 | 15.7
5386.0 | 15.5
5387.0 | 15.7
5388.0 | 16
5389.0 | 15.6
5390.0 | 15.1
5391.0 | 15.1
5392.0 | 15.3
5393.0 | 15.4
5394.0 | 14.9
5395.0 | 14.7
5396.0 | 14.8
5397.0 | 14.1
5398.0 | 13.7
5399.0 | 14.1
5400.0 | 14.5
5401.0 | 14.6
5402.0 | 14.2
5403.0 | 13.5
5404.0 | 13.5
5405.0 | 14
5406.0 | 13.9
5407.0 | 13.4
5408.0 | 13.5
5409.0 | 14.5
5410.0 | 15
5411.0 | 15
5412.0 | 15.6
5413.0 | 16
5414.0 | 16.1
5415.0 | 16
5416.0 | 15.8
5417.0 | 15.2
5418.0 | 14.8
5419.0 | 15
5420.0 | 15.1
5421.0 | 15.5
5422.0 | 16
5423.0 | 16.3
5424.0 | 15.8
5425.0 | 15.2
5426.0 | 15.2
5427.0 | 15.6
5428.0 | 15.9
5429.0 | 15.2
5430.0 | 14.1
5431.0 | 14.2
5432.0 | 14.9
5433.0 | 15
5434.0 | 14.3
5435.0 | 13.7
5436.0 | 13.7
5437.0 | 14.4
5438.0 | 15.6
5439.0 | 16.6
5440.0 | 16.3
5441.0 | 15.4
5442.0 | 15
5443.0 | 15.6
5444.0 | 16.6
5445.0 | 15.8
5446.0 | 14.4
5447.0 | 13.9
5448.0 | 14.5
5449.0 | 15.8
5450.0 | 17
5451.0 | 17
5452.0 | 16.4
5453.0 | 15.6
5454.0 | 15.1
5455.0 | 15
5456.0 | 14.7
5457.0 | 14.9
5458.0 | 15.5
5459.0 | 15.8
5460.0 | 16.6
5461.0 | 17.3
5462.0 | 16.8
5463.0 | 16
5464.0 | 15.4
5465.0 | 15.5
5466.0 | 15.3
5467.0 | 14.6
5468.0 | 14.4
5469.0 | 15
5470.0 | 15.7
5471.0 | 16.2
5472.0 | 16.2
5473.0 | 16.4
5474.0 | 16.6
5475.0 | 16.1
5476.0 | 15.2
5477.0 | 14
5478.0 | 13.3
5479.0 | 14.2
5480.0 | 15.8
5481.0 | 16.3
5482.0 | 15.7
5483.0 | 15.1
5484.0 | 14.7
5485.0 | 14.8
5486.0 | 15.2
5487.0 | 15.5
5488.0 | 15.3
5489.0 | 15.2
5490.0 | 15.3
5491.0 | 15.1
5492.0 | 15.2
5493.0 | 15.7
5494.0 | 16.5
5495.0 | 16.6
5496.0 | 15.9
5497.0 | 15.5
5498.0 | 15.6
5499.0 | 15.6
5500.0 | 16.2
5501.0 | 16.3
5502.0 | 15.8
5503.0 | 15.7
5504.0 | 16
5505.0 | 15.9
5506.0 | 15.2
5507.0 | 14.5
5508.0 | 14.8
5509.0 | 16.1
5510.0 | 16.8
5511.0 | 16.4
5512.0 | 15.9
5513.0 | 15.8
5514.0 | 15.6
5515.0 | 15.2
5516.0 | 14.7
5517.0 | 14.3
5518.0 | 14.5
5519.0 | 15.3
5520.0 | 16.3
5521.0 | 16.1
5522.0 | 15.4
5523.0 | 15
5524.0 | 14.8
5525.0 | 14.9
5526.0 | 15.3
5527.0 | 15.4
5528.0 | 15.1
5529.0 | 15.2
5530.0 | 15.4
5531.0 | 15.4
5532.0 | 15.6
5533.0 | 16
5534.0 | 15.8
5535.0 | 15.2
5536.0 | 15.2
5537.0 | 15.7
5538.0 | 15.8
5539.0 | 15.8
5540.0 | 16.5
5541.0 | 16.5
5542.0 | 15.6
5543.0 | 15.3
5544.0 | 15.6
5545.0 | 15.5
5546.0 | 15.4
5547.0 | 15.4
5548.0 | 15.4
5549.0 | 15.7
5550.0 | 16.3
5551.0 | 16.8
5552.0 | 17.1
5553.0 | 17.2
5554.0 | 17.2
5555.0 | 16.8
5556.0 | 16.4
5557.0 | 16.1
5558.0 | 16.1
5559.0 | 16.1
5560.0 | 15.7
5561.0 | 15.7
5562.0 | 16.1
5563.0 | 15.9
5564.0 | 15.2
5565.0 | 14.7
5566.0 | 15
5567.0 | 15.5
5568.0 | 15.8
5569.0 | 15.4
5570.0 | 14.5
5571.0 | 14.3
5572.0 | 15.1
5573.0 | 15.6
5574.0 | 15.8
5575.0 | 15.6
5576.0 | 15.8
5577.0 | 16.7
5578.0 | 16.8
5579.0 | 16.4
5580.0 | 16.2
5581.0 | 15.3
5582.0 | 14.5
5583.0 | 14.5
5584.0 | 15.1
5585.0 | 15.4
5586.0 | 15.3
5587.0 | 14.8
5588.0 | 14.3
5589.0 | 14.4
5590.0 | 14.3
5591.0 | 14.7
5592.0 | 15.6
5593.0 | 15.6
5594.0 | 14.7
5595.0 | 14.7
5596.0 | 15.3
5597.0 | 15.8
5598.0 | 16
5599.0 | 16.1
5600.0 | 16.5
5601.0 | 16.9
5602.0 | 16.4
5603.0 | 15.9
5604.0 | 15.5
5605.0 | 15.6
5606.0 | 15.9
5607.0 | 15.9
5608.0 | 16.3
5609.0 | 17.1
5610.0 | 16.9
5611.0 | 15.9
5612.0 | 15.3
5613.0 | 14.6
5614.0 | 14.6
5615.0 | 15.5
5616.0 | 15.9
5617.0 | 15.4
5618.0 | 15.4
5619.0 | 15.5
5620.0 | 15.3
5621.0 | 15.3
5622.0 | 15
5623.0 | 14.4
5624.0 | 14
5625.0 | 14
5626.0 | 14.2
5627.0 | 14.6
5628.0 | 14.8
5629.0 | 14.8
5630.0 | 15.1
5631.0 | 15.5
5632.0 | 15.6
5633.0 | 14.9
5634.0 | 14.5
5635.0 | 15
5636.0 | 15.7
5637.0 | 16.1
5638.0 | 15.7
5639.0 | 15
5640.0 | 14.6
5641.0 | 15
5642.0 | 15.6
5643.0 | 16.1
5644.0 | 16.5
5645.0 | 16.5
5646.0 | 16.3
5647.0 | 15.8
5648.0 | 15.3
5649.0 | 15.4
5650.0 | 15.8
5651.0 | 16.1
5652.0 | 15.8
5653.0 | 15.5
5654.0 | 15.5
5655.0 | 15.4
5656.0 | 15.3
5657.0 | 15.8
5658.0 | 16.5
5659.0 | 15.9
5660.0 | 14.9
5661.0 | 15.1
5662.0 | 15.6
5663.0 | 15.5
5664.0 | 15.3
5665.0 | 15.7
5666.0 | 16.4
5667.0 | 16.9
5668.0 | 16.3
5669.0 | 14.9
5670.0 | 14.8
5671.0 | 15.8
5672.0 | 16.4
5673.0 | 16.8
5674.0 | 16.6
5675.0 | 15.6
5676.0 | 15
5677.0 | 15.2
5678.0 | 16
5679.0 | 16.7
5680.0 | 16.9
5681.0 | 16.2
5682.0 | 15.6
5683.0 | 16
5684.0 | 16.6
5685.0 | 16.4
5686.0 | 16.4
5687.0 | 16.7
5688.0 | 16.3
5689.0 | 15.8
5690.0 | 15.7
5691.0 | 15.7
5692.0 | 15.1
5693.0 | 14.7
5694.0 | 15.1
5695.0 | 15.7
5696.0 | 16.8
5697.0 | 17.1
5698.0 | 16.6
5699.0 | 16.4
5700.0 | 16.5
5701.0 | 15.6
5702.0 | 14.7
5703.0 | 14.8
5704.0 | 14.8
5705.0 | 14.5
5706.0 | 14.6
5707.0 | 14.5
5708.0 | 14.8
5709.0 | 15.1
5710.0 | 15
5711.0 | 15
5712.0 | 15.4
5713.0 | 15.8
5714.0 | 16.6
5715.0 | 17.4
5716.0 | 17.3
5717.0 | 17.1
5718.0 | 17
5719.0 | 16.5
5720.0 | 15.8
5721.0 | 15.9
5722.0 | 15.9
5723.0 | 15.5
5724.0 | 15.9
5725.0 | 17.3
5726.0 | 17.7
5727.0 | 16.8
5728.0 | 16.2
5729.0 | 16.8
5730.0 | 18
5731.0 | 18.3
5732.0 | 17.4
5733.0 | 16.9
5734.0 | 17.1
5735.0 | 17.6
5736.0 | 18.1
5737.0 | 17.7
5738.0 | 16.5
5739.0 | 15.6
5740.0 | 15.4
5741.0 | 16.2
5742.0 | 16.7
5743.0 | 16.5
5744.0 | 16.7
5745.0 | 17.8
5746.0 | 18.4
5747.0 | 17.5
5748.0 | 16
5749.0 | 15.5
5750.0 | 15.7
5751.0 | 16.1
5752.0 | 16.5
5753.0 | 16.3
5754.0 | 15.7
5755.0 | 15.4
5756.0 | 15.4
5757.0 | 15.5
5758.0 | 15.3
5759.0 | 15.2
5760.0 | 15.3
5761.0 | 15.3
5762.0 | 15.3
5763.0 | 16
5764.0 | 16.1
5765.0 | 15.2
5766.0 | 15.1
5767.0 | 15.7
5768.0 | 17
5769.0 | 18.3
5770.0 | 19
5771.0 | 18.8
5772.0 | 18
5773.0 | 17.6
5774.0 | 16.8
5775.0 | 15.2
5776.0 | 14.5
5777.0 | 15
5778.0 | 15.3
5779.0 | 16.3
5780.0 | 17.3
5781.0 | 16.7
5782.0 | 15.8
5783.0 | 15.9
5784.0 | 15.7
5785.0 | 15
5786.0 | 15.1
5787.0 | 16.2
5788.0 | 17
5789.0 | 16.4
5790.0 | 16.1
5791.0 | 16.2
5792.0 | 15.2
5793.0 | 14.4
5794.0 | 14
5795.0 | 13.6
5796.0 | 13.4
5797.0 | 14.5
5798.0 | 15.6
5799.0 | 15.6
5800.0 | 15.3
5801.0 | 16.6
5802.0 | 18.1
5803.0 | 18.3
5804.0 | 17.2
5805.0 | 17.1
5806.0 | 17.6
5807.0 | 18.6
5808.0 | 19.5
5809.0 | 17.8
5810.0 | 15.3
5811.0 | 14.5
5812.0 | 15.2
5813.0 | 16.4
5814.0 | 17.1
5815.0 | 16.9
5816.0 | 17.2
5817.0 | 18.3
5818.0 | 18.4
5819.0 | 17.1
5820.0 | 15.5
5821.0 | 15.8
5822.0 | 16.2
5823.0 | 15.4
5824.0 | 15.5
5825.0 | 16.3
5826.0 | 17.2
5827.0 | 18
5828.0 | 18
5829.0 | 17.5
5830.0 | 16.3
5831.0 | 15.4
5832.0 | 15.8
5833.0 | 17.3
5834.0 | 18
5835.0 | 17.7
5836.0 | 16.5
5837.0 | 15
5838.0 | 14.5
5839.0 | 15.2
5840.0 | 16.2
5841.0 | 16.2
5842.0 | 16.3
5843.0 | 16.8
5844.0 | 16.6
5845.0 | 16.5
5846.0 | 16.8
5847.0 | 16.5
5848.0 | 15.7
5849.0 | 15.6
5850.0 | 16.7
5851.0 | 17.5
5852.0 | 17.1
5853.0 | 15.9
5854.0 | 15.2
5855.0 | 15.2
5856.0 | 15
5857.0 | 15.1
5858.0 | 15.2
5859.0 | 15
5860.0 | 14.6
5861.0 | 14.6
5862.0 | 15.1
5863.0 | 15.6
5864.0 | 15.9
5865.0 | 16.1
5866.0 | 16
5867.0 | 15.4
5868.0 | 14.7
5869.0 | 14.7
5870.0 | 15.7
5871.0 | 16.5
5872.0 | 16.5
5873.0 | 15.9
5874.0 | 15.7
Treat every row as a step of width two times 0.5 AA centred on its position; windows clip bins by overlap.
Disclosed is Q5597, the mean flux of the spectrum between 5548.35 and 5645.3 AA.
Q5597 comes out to 15.5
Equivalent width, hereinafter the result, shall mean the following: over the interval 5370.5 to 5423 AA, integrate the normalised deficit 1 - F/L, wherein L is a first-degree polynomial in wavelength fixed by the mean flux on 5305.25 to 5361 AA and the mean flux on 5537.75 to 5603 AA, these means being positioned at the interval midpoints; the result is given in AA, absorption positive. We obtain 0.97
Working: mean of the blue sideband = 15.2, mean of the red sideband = 15.7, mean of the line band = 15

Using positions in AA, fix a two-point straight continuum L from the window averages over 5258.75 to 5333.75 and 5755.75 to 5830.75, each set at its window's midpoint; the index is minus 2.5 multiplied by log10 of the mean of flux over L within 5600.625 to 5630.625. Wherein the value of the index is 0.03 mag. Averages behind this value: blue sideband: 14.8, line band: 15.4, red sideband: 16.3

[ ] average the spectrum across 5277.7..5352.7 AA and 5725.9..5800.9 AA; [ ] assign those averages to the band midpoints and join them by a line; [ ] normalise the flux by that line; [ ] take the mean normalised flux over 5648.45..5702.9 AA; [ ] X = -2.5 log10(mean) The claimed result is 0.01 mag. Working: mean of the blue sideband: 15.2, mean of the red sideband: 16.2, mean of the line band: 15.9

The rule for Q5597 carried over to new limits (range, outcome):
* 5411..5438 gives 15.2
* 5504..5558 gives 15.7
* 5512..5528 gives 15.3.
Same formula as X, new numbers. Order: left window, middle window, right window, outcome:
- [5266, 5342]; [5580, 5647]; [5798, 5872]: 0.03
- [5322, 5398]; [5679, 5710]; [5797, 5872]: 0.02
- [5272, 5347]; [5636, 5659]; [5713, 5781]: 0.03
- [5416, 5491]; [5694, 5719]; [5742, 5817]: 0.02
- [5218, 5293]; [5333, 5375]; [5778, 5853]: -0.02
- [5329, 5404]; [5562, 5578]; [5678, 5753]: 0.03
